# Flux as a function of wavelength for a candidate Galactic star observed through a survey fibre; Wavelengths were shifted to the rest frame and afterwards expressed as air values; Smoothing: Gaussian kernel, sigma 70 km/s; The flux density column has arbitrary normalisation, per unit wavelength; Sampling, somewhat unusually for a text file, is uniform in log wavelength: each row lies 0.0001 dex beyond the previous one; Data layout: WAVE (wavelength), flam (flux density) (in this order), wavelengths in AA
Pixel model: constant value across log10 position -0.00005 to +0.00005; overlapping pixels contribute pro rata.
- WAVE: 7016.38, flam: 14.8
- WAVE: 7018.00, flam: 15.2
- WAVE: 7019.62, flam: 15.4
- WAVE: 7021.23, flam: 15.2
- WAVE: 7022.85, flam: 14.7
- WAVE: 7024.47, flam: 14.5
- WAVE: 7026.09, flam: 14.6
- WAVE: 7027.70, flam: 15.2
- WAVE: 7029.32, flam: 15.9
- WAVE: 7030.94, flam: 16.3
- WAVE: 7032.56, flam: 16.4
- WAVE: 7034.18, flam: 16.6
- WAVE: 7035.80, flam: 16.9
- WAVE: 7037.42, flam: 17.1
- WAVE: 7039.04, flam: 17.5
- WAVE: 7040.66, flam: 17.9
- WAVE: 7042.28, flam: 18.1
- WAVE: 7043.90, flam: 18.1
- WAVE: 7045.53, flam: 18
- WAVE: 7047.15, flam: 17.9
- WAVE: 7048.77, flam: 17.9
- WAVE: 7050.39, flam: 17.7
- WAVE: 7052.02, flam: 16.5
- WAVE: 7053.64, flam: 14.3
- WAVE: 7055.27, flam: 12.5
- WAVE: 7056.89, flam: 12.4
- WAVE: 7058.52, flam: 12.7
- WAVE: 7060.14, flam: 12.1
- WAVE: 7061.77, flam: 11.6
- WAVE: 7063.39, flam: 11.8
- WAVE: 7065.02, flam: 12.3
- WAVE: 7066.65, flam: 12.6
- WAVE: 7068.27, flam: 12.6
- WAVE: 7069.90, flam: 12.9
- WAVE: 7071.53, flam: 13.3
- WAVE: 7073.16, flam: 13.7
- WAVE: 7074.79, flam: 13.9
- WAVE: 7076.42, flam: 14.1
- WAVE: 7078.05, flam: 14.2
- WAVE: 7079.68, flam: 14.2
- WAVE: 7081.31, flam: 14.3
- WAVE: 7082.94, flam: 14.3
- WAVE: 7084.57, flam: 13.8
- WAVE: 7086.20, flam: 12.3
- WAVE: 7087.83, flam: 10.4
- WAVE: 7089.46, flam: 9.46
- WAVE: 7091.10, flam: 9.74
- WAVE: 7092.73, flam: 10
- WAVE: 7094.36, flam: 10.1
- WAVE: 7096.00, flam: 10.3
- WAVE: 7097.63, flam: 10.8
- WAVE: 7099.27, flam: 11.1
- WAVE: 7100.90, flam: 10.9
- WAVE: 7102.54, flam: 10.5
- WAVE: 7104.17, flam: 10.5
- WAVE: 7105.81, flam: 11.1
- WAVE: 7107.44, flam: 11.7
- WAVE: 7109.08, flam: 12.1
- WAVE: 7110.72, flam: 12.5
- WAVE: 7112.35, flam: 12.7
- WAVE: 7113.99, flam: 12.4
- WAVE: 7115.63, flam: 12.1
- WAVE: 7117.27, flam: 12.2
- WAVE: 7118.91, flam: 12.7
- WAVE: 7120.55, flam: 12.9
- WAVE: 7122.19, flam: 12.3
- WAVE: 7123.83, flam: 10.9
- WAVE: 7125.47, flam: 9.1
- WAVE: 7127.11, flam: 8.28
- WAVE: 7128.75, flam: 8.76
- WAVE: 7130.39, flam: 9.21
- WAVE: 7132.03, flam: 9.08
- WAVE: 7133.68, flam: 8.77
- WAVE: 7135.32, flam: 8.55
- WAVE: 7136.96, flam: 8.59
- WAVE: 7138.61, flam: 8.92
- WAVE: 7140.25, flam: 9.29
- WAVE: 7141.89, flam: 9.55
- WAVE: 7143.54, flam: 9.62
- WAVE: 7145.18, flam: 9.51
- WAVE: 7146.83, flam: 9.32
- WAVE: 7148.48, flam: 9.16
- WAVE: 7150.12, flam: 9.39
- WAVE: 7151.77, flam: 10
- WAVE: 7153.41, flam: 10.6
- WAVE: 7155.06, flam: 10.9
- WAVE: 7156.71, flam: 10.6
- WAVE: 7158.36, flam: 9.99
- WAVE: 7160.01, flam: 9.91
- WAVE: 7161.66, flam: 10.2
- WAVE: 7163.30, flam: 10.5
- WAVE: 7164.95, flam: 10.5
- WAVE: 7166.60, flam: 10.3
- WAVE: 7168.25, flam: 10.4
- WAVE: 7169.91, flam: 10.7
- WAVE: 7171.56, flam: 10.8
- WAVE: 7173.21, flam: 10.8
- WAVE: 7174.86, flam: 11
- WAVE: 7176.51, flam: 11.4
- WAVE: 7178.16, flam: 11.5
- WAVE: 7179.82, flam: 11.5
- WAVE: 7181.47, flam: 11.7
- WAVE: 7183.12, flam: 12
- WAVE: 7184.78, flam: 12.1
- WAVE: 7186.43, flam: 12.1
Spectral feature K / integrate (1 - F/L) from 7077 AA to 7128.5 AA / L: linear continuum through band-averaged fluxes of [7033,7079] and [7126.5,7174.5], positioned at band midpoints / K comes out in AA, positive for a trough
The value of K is 3.1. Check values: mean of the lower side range 14.9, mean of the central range 11.6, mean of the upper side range 9.75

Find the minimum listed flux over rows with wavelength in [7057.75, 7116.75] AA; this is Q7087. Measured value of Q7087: 9.46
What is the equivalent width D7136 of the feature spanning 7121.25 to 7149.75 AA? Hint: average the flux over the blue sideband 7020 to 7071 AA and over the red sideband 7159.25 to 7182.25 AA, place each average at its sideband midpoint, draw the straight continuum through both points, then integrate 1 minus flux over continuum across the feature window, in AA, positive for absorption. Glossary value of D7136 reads 6.33 AA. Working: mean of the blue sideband 15.2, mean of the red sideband 10.8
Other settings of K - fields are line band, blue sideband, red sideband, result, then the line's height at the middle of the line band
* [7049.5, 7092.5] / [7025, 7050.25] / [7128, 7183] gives 5.7 AA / 15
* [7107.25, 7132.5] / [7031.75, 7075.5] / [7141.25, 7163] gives 0.9 AA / 11.6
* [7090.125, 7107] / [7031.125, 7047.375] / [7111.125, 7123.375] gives 3.8 AA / 13.6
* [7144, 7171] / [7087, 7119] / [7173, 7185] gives 3.0 AA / 11.4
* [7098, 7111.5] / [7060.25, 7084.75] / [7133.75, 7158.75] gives 0.4 AA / 11.6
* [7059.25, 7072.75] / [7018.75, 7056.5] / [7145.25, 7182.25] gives 2.3 AA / 15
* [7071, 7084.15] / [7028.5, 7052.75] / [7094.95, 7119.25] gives 0.0 AA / 14.1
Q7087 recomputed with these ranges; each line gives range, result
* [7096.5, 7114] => 10.5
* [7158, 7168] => 9.91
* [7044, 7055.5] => 12.5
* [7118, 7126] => 9.1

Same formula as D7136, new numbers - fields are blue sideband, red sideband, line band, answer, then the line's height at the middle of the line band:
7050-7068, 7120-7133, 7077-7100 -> 0.0 AA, 11.8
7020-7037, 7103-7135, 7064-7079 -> 0.2 AA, 13.4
